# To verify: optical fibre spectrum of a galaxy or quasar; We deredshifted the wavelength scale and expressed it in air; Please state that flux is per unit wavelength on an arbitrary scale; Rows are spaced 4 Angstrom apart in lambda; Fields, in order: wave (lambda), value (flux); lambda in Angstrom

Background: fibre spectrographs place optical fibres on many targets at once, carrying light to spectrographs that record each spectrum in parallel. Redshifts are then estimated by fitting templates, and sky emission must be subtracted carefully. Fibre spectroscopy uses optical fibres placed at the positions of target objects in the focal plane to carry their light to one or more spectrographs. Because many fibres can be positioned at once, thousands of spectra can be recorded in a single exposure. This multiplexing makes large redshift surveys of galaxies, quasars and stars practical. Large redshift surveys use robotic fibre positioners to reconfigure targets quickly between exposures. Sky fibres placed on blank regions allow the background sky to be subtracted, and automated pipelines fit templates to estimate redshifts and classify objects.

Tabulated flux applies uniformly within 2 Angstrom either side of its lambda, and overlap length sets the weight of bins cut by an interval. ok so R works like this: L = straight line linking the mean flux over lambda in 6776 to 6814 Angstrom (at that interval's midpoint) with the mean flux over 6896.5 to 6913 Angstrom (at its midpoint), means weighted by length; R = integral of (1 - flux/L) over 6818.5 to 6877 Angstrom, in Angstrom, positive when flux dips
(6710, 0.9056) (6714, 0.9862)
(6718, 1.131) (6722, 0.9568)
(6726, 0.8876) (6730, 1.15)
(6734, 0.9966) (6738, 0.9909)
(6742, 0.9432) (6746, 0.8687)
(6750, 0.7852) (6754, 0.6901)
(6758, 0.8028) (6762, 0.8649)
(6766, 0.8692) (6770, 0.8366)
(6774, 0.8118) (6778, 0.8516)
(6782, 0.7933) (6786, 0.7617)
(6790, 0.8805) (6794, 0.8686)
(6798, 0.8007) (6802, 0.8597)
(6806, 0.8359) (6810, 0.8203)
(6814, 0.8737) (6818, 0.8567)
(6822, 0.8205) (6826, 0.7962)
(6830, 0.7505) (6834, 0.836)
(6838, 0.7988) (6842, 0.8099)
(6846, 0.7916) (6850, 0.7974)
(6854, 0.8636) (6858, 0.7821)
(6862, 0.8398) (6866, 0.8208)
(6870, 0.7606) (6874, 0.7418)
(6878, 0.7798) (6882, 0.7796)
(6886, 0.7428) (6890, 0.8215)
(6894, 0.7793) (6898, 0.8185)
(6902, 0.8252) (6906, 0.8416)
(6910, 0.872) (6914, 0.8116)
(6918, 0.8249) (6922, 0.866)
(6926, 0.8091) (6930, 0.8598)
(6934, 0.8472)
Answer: 2.3 Angstrom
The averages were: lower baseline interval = 0.833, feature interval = 0.802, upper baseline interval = 0.838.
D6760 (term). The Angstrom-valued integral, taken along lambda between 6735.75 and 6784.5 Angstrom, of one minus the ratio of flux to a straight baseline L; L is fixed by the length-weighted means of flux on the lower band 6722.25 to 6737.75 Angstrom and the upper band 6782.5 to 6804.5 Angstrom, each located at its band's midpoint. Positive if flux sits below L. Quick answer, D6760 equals 4.2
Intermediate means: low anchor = 1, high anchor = 0.831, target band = 0.842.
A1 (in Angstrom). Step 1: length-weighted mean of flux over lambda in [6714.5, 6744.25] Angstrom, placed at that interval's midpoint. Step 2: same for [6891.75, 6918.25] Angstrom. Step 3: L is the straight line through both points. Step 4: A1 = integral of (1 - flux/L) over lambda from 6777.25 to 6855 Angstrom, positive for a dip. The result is 7.9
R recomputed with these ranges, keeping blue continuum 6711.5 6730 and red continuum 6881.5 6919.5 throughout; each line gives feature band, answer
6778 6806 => 3.0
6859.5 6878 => 1.3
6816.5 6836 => 1.8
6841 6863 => 1.3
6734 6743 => 0.1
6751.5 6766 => 2.5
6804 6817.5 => 0.9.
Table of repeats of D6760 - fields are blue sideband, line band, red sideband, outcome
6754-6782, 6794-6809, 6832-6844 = -0.3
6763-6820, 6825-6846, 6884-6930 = 0.8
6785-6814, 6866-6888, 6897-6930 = 1.8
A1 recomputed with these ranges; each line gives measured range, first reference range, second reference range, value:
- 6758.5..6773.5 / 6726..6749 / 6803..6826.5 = 1.2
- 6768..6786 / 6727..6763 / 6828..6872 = 1.1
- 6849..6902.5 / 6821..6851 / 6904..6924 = 1.7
